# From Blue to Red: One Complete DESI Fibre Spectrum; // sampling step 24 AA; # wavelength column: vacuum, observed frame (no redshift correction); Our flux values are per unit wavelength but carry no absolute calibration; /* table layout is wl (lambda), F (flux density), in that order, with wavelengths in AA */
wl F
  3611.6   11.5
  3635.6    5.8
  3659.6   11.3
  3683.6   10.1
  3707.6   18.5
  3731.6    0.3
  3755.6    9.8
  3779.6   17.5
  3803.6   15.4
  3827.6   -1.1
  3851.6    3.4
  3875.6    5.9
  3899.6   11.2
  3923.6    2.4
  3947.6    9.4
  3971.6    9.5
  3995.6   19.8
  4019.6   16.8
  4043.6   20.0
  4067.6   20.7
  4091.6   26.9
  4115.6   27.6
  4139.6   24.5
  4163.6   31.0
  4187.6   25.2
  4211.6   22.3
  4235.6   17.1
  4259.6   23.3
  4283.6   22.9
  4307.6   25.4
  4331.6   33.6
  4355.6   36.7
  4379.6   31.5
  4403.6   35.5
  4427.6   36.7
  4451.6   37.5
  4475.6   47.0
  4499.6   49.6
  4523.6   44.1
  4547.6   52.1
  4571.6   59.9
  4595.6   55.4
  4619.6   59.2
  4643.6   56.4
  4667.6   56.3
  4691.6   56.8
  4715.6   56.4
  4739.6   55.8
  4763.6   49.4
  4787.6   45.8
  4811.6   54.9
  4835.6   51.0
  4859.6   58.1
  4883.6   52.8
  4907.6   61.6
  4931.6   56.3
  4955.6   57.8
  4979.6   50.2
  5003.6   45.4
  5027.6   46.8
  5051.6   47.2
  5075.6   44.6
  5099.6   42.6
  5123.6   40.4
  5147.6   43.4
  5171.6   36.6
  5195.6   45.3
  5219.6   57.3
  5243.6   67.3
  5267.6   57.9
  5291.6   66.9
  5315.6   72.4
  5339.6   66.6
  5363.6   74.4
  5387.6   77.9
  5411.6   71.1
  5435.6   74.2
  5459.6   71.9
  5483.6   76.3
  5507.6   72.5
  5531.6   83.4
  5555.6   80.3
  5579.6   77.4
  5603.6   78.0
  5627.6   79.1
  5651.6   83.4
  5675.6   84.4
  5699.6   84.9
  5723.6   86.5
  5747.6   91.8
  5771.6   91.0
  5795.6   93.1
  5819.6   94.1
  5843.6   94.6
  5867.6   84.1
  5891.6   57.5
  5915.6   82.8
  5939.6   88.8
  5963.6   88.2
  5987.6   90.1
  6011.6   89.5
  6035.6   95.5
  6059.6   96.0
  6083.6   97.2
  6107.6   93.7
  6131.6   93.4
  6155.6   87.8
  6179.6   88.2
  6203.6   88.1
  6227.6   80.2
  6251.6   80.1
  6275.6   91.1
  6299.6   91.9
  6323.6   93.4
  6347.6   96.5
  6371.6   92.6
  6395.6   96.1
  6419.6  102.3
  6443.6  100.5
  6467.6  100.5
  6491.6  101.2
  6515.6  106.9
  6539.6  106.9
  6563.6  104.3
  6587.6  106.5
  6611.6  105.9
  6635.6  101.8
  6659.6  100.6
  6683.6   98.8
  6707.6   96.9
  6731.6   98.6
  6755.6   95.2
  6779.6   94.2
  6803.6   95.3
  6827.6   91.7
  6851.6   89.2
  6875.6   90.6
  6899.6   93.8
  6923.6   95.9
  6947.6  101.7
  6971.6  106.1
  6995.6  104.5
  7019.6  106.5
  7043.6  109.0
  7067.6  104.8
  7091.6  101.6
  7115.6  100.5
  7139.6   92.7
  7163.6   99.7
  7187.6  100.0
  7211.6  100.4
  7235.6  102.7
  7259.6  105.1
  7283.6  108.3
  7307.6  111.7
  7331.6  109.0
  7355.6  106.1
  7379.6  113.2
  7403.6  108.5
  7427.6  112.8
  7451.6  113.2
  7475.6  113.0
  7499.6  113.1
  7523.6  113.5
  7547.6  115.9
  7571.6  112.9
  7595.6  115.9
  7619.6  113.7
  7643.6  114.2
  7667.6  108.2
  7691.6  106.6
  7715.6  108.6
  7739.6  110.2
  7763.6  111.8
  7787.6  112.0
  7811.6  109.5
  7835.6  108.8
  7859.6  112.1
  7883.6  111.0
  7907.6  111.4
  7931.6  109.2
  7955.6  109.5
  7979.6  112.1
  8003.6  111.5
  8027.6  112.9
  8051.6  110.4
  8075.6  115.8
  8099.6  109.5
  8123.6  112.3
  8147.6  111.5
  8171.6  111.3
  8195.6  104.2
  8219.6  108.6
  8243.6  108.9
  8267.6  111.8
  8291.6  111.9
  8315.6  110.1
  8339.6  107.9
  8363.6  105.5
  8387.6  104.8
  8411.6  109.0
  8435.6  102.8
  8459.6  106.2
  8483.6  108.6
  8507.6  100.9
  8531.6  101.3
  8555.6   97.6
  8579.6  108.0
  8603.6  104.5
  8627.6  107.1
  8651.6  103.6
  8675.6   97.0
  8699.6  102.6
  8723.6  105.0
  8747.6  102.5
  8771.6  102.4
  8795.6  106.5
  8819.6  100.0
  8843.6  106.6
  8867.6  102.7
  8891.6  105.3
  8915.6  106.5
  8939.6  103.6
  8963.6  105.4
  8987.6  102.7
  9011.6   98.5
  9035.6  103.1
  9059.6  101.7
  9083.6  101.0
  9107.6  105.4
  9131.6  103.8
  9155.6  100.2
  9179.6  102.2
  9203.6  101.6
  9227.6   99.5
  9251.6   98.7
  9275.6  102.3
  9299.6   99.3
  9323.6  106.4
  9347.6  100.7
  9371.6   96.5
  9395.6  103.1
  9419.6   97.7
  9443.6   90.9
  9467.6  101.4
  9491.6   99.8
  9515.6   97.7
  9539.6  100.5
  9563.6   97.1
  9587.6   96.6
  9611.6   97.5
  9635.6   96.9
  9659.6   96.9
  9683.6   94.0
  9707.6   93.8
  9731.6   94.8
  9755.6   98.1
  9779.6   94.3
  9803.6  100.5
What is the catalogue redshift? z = 0.000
